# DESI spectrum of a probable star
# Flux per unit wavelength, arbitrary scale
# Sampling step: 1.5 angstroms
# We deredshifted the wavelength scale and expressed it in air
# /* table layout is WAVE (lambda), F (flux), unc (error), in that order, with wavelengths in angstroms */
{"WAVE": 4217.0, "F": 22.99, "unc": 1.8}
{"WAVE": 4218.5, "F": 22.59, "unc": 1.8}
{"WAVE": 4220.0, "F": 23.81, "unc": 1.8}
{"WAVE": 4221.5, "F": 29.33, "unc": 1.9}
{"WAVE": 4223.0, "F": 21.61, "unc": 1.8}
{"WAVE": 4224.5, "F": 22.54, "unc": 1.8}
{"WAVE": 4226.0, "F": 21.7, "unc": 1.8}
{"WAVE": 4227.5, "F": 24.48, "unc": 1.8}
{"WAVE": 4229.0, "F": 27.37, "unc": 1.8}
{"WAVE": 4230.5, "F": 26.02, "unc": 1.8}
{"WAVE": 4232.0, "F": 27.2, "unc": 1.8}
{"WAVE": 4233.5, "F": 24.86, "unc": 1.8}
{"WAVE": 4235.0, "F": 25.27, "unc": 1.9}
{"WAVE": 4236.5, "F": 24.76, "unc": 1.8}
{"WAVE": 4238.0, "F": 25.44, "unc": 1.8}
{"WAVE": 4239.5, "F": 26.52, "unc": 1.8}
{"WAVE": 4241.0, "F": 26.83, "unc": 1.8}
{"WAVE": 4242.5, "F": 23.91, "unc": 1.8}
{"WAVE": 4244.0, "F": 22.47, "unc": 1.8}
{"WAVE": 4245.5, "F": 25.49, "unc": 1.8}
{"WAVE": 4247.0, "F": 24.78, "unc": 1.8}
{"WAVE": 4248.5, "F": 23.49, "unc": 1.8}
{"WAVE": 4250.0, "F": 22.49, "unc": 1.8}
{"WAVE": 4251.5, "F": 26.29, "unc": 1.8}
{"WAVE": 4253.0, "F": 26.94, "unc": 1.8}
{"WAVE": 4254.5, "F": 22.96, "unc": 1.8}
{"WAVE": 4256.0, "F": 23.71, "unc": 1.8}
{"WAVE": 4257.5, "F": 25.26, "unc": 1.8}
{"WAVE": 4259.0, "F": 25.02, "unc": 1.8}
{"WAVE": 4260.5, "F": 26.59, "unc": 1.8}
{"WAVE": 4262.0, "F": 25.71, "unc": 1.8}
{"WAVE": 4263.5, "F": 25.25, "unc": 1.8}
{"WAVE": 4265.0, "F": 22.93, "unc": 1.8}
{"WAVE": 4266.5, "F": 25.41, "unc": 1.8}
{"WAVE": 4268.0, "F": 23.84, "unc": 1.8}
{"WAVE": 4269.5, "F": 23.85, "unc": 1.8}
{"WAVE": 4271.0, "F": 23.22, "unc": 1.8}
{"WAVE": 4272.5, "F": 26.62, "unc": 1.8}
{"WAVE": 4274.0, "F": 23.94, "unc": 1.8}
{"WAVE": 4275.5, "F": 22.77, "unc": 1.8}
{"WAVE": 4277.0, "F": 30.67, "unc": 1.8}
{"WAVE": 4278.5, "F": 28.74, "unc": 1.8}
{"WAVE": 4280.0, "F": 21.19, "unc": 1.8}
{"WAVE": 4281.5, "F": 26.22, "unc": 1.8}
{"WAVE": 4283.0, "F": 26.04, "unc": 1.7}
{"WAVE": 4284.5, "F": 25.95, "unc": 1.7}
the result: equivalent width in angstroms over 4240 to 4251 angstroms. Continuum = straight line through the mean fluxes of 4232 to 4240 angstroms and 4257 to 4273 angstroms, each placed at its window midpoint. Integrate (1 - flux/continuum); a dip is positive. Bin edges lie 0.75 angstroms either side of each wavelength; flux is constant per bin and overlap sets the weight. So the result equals 0.4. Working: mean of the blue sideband 25.5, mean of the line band 24.3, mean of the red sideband 24.8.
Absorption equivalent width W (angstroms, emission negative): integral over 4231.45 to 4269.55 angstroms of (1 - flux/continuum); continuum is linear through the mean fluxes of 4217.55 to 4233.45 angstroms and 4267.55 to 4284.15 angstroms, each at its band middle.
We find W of 0.1 angstroms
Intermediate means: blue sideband 24.7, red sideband 25.2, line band 24.9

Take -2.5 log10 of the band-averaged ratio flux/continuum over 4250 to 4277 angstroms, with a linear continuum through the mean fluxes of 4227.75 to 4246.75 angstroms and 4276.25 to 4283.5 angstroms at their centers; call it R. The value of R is 0.06 mag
